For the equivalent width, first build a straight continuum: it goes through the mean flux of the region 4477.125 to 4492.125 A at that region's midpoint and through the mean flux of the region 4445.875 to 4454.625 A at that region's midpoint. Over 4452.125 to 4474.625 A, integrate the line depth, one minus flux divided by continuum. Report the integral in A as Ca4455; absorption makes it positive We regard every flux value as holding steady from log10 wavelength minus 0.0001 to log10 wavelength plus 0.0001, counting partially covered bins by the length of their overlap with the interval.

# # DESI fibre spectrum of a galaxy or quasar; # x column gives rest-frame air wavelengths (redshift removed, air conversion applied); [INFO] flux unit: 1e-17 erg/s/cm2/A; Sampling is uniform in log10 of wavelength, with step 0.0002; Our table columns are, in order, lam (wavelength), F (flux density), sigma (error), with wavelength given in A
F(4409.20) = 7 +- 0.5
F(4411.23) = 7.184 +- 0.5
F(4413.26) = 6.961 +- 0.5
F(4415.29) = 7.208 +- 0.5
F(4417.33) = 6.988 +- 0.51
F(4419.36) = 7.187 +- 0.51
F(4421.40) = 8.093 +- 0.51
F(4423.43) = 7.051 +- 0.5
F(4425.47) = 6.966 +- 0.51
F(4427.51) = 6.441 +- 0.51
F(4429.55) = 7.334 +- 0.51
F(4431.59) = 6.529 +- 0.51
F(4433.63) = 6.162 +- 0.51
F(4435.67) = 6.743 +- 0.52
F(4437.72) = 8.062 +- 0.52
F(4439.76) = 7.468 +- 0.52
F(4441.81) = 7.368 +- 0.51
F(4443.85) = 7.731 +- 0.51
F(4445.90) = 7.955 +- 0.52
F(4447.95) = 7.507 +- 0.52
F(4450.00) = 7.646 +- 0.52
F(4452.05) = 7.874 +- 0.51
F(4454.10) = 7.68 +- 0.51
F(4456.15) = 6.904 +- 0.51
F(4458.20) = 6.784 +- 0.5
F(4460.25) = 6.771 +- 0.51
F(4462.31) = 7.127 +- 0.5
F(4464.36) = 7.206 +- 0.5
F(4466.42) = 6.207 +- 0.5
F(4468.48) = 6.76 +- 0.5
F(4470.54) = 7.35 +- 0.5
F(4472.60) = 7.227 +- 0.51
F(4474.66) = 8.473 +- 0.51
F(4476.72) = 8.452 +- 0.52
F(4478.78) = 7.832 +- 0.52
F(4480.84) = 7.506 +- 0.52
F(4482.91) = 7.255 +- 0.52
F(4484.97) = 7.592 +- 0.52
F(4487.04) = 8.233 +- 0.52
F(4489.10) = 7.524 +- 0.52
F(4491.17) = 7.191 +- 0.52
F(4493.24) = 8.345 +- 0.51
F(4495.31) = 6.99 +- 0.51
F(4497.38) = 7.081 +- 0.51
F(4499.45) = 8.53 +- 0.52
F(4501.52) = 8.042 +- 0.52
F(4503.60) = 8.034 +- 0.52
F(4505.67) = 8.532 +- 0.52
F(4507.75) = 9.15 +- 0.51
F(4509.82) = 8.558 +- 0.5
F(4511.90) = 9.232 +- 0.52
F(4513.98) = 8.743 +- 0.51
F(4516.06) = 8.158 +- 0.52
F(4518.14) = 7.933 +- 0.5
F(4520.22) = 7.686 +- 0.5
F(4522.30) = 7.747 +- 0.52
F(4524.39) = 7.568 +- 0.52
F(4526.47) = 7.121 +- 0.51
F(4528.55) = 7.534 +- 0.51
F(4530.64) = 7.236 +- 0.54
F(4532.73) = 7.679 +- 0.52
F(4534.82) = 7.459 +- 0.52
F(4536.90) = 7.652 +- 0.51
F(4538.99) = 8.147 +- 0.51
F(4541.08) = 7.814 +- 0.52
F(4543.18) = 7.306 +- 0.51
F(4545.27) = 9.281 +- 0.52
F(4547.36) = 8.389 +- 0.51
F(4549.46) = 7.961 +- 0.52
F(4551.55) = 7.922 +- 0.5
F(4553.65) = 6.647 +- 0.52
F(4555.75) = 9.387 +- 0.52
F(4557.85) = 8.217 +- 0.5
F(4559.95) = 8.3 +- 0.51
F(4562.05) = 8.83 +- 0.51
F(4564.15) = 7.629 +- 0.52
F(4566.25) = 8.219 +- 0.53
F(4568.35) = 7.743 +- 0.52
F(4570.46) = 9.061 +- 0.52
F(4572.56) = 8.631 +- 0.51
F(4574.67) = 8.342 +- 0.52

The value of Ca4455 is 1.7 A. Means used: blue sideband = 7.71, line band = 7.1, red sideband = 7.63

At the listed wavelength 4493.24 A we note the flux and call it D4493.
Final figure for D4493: 8.345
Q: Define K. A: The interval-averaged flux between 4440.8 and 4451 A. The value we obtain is 7.64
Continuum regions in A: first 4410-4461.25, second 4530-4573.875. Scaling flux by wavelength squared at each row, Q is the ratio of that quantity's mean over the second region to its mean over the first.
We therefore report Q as 1.18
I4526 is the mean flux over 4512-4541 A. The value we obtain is 7.79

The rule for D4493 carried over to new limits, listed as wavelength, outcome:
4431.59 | 6.529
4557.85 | 8.217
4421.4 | 8.093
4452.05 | 7.874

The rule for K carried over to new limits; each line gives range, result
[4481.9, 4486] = 7.43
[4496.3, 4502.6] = 7.88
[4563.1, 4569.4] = 7.87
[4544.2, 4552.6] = 8.39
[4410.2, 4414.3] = 7.08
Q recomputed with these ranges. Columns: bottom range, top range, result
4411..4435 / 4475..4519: 1.19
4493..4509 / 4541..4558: 1.02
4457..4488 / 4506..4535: 1.11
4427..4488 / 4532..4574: 1.15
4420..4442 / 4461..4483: 1.06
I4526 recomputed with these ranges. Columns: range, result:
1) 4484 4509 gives 7.94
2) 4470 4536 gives 7.88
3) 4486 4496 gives 7.68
